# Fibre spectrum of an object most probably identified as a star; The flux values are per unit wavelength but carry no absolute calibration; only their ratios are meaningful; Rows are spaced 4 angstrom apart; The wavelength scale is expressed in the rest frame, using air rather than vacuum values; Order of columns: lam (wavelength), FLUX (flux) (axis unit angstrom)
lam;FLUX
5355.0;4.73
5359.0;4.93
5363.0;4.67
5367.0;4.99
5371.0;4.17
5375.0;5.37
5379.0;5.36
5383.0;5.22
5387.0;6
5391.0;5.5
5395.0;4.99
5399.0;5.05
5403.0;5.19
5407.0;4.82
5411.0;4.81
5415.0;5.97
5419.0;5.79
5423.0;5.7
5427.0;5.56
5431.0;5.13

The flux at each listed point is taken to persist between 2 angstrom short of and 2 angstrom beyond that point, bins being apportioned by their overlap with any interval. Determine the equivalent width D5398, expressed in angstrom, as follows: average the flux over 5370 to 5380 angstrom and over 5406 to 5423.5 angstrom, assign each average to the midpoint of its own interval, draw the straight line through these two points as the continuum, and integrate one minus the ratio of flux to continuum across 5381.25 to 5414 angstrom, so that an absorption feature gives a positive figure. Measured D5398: 0.1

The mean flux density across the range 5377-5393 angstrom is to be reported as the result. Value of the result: 5.52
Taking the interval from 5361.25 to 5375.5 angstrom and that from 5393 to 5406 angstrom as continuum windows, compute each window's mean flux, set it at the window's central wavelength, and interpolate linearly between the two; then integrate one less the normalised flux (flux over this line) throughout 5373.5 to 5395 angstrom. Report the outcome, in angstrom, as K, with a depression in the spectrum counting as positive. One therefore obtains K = -2.4 angstrom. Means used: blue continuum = 4.74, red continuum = 5.06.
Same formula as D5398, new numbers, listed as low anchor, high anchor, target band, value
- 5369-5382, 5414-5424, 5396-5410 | 1.29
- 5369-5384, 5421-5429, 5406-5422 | 0.27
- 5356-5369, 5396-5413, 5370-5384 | -0.53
